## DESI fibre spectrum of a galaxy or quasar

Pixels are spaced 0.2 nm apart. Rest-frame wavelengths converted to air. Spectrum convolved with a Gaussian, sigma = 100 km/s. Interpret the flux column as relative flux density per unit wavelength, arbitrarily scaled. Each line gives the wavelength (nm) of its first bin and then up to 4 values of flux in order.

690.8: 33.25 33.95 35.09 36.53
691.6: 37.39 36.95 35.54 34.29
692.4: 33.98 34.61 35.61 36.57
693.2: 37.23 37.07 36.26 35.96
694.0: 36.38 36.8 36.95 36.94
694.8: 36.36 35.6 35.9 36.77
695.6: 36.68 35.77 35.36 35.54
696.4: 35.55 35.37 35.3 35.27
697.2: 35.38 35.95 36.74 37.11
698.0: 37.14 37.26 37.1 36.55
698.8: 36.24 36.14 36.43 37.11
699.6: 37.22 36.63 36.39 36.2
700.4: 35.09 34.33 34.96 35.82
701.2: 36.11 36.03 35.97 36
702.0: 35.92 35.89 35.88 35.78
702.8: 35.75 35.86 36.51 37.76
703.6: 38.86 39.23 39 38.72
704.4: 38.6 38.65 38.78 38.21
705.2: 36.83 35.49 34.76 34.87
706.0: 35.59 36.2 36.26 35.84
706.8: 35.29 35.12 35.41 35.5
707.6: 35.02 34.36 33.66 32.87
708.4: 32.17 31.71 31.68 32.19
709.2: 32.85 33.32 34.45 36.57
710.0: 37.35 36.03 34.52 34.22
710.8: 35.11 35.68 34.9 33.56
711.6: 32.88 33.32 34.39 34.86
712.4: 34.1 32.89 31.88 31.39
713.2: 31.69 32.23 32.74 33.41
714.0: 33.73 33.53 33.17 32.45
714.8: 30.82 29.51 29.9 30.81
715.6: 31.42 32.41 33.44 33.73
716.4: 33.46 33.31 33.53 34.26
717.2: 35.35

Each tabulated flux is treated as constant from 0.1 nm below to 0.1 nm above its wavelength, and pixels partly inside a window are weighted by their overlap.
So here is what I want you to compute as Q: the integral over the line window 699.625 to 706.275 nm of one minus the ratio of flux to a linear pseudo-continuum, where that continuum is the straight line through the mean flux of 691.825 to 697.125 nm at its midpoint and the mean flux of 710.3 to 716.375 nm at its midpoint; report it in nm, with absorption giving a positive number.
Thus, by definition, -0.38 nm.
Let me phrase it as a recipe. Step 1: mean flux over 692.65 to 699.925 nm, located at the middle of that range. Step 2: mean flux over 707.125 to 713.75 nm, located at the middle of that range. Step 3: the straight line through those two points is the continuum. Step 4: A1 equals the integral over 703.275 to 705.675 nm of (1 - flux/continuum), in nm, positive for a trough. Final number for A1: -0.21 nm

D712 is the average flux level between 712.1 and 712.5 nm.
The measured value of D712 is 34.5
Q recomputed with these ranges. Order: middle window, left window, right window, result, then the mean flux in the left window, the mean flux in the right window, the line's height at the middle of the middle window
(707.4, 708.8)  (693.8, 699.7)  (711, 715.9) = 0.020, 36.3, 32.6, 33.8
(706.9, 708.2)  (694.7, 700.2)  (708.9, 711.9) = 0.006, 36.3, 34.5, 34.9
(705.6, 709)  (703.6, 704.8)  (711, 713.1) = 0.216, 38.8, 33.5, 36.7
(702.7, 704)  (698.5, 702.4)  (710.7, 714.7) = -0.075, 36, 33.4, 35.4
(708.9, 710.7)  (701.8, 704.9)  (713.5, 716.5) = -0.003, 37.4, 32.3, 34.6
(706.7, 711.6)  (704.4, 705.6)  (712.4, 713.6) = 0.061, 37.4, 32.2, 34.7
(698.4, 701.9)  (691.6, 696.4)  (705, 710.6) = -0.063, 36.1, 34.7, 35.5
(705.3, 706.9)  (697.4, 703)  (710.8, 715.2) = -0.038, 36.2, 33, 34.7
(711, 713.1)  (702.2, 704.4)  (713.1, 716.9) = 0.007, 37.3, 32.4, 33.6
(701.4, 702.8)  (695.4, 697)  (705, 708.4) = -0.019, 35.7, 35.2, 35.4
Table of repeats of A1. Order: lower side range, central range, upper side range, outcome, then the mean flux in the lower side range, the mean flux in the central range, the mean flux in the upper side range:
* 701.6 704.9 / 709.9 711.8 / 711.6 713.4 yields -0.06 nm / 37.3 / 34.8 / 33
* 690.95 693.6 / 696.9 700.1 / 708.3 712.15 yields -0.12 nm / 35.8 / 36.5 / 34.1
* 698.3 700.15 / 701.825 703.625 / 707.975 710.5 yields -0.04 nm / 36.6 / 36.3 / 33.8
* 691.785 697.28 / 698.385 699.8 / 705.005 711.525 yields -0.05 nm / 35.9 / 36.7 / 34.7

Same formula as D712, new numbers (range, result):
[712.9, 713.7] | 32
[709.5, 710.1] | 36.1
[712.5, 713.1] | 32.1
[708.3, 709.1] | 31.9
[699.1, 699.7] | 36.9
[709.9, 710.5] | 36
